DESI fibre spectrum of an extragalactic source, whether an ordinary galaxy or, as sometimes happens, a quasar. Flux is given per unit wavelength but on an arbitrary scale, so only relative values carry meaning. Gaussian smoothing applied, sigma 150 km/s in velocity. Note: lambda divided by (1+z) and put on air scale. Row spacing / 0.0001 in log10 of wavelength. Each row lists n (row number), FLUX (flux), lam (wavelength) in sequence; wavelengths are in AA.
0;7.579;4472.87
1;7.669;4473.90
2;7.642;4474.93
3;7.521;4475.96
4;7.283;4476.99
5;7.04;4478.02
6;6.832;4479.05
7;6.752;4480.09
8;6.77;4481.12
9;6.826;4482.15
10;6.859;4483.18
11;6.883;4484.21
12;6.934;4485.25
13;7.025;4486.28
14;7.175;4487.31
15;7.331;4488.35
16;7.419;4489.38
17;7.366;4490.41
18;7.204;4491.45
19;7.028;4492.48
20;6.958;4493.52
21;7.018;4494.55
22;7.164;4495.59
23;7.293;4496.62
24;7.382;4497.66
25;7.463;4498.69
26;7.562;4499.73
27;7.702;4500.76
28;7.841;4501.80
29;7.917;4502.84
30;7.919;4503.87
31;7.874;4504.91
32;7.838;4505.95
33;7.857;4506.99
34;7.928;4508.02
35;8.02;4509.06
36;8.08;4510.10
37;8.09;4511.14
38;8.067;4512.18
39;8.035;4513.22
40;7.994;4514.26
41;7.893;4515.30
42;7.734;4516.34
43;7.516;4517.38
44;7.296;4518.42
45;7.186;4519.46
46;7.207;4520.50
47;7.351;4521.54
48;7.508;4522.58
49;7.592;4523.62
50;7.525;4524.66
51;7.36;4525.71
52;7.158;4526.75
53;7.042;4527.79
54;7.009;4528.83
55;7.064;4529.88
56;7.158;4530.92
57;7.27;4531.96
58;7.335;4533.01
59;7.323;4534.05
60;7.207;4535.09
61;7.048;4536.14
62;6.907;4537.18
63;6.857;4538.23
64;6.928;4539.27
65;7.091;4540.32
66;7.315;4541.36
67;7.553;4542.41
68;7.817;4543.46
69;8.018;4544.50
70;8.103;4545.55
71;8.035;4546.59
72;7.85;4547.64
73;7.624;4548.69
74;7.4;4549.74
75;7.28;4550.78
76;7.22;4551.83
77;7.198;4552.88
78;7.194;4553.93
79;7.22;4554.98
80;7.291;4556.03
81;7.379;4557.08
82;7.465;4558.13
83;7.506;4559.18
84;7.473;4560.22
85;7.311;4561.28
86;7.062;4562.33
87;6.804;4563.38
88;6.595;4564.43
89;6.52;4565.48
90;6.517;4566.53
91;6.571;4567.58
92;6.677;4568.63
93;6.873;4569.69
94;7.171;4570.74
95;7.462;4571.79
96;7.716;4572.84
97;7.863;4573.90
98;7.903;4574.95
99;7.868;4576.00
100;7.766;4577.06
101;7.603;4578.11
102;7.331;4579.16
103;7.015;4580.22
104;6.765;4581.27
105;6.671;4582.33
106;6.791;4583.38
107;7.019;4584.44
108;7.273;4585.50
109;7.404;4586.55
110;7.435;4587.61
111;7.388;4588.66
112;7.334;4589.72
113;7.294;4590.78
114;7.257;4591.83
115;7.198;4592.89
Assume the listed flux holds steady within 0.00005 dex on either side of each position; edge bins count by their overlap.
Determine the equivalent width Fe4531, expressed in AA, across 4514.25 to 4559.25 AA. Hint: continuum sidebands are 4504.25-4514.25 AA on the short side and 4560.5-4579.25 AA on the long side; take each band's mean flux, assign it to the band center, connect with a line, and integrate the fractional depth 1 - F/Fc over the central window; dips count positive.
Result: 1.4 AA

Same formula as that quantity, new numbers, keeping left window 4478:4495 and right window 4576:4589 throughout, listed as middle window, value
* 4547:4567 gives -0.10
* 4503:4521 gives -1.83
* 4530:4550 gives -0.75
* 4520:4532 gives -0.27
